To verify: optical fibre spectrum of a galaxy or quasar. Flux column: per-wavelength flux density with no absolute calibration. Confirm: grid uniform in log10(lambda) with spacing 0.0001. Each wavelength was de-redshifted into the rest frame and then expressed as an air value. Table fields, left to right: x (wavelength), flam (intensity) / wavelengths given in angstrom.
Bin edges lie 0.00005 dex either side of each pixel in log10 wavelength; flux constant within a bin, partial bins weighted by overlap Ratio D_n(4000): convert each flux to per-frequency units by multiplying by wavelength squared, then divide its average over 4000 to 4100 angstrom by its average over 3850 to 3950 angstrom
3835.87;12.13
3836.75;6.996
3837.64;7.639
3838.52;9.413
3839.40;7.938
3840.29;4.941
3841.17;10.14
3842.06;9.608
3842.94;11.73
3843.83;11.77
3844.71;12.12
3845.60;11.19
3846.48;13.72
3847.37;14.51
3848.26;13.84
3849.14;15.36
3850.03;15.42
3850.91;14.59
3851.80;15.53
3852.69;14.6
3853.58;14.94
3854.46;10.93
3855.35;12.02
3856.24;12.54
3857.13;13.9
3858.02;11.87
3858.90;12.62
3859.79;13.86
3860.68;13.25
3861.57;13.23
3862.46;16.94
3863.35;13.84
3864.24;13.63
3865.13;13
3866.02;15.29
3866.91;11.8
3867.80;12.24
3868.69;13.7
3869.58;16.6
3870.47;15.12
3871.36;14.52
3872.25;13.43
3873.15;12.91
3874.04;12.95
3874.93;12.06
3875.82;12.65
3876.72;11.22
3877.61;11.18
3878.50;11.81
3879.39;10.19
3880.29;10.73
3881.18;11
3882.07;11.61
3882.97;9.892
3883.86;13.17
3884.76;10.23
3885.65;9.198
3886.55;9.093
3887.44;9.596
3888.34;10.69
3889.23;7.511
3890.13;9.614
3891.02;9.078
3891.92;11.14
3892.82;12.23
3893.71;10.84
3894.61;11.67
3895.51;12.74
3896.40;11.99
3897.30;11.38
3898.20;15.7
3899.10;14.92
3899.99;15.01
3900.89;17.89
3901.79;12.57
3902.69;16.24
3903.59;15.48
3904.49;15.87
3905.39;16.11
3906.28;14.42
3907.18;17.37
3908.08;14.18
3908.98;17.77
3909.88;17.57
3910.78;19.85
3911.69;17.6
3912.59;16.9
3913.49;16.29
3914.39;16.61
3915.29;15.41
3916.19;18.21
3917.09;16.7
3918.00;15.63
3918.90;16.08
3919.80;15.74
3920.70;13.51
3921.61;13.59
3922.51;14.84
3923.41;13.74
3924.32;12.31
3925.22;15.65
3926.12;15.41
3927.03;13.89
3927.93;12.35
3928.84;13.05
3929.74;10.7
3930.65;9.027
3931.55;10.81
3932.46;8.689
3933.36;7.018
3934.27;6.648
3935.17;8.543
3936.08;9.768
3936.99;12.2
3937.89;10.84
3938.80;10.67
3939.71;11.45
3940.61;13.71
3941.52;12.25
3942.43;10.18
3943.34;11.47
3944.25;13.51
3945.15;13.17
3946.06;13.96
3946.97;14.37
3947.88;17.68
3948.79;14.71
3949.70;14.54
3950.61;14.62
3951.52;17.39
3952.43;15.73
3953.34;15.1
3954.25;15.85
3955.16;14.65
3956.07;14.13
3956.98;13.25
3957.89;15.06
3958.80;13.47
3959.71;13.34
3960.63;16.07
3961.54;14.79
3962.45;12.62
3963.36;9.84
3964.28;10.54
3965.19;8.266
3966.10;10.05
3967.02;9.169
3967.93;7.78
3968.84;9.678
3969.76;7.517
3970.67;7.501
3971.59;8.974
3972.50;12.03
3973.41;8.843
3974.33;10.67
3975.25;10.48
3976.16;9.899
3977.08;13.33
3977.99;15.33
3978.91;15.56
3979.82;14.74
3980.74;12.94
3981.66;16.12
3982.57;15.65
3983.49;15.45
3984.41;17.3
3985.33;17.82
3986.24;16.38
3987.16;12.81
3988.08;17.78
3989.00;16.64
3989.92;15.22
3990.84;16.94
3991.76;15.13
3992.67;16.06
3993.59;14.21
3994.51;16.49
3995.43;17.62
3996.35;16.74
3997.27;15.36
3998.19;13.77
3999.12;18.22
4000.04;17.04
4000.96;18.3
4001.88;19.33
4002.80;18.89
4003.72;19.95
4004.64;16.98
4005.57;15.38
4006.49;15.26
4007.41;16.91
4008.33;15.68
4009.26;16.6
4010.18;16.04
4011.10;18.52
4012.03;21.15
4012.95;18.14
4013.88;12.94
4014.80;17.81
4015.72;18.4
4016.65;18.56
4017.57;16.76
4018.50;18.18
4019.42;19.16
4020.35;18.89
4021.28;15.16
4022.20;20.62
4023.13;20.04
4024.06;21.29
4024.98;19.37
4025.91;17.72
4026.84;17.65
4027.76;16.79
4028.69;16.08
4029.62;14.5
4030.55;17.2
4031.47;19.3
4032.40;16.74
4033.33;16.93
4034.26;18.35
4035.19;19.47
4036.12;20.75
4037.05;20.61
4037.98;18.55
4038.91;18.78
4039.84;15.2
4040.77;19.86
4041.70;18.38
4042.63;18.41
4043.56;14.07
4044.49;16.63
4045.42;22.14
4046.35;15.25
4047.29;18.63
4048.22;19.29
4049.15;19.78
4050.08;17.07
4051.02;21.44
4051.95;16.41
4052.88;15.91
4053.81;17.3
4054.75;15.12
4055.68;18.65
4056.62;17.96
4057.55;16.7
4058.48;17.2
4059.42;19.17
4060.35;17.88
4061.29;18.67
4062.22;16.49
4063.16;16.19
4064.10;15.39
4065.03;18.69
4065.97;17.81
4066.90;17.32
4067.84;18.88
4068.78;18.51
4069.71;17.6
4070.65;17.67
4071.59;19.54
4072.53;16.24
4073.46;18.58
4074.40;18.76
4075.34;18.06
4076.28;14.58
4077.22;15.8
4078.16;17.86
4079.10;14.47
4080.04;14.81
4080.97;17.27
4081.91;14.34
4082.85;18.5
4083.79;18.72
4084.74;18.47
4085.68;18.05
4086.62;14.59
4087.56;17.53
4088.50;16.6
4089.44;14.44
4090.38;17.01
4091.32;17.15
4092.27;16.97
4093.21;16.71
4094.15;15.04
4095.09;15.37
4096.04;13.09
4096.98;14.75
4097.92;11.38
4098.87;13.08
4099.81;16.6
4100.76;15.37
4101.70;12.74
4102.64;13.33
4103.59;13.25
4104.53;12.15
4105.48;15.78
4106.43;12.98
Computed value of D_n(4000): 1.42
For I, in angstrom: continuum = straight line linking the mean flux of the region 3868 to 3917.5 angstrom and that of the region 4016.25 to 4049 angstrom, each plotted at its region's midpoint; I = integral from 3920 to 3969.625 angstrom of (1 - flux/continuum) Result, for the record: 8.8 angstrom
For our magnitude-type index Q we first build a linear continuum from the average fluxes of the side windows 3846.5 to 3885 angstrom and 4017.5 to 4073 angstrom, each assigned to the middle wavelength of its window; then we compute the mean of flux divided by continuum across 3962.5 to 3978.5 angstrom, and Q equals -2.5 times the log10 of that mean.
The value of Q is 0.499 mag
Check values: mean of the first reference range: 13.2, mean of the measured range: 10.1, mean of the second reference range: 17.9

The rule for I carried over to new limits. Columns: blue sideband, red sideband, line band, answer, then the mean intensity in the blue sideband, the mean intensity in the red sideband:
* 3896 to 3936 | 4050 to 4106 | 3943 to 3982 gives 5.59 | 14.3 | 16.5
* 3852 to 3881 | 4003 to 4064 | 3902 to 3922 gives -2.52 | 13.1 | 17.8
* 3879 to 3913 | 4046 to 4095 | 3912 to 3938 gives 1.17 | 13.1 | 17.2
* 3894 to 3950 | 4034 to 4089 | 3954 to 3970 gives 3.09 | 13.8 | 17.6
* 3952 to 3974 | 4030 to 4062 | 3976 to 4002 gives -3.84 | 11.8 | 18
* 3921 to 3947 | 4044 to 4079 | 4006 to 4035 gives -3.43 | 11.8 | 17.7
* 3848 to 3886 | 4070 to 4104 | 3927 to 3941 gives 3.48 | 13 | 16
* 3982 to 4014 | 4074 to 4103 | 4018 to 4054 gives -4.01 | 16.7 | 15.9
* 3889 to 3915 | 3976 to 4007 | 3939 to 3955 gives 1.27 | 14.4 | 16.1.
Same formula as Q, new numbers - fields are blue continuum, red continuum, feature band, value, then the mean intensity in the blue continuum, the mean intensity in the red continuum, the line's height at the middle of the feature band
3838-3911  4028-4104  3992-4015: -0.08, 12.8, 17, 15.6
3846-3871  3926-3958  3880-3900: 0.20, 13.9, 12.6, 13.4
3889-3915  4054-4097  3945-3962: 0.02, 14.4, 17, 15.2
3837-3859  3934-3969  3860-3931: -0.10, 12.1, 12.6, 12.3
